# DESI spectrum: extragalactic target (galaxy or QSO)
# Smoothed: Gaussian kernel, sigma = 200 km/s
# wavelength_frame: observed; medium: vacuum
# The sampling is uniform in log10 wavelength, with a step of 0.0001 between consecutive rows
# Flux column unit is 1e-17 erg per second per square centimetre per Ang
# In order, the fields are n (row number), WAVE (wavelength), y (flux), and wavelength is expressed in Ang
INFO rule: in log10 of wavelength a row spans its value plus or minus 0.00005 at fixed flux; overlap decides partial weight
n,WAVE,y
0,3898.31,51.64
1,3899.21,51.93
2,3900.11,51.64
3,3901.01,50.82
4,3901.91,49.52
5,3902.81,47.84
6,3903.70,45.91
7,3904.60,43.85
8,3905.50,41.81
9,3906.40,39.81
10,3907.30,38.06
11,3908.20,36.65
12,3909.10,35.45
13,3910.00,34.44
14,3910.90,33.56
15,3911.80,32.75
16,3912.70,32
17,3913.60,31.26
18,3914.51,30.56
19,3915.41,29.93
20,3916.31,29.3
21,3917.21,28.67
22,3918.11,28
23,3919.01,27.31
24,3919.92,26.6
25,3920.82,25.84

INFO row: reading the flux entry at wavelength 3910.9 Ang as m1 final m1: 33.56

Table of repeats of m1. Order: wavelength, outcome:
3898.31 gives 51.64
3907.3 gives 38.06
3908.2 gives 36.65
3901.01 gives 50.82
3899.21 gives 51.93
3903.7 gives 45.91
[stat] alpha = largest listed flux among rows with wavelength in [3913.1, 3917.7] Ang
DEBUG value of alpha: 31.26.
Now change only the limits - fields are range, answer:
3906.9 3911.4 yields 38.06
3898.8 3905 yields 51.93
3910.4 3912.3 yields 33.56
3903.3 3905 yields 45.91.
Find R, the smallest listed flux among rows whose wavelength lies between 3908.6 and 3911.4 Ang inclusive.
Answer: 33.56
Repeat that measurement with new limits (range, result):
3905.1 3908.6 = 36.65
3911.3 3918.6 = 28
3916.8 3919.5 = 27.31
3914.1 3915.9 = 29.93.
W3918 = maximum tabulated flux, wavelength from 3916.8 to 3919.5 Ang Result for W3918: 28.67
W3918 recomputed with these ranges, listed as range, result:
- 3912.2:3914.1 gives 32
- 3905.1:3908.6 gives 41.81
